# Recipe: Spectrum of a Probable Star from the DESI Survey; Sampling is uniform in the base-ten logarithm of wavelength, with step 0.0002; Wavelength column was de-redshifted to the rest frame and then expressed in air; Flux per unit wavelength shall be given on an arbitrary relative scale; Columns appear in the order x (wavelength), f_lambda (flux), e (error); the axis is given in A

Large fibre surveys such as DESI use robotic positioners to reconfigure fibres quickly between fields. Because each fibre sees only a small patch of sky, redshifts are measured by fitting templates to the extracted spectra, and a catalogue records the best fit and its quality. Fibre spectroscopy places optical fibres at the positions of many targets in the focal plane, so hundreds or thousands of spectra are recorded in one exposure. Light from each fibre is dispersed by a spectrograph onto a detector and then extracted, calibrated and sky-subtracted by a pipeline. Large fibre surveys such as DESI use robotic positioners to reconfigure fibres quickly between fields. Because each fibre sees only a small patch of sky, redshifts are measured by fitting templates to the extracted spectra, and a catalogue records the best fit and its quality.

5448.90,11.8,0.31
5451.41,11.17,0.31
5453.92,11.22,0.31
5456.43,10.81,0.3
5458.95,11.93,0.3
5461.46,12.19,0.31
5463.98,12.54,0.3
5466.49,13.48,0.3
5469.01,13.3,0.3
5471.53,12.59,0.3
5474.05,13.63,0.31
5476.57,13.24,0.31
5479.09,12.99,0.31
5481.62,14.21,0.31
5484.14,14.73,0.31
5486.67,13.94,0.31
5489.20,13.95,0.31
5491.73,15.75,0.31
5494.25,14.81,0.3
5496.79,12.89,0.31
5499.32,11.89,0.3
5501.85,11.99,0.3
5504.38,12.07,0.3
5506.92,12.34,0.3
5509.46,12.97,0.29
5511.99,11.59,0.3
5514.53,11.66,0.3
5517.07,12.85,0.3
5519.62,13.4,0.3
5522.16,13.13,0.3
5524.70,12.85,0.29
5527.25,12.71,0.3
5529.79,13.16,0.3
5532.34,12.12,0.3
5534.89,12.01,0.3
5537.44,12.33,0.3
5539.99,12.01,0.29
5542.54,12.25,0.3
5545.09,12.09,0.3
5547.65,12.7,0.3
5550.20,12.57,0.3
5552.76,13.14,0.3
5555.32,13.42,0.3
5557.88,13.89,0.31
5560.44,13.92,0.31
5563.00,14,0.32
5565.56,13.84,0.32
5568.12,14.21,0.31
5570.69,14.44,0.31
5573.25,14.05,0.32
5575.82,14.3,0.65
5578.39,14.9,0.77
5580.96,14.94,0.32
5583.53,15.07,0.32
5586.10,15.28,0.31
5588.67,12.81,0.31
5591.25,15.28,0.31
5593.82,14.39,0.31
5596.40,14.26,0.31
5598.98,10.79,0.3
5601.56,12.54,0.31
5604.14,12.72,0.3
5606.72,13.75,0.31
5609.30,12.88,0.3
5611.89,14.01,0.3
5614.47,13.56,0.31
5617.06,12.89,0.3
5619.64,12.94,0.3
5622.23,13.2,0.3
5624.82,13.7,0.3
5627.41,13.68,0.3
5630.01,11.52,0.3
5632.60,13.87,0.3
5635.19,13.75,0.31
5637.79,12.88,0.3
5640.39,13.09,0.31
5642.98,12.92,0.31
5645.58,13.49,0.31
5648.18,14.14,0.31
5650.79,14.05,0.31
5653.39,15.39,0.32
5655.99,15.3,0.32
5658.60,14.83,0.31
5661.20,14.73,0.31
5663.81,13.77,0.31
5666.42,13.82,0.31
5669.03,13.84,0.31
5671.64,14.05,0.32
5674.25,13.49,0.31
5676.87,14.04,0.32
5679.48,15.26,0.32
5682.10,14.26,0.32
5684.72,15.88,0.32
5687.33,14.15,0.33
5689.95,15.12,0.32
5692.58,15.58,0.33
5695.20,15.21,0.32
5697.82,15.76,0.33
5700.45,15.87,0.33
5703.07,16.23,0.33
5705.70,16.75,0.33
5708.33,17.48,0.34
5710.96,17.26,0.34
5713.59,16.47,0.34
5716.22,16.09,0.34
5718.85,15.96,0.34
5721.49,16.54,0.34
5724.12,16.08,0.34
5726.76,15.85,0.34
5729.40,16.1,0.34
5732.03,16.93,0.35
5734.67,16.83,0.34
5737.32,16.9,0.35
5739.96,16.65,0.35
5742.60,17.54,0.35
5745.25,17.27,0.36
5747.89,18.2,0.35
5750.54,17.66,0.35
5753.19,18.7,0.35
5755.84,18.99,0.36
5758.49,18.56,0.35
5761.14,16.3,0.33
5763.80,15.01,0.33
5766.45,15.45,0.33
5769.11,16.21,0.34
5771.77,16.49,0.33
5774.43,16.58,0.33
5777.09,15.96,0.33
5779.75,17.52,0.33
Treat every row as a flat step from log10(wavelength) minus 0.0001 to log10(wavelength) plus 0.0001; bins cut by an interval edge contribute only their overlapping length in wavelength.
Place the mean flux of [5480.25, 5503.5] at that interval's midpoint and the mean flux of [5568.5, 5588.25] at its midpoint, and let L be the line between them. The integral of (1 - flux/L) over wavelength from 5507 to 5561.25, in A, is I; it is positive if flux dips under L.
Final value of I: 5.70 A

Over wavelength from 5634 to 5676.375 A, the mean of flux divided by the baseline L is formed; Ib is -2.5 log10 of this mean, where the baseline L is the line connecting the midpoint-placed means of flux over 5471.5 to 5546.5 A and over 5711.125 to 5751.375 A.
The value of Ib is 0.11 mag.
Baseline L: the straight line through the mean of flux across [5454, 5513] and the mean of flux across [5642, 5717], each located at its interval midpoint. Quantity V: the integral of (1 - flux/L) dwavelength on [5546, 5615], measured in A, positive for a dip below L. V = 1.2 A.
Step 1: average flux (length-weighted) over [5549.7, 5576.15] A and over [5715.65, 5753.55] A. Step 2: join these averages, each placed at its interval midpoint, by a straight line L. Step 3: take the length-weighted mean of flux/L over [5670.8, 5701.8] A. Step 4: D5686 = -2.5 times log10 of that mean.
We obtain 0.078 mag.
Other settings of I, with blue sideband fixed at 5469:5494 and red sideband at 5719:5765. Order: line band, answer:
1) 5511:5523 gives 1.5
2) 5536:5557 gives 3.0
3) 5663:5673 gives 1.4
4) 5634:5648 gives 2.2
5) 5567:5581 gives 0.5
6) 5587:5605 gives 2.3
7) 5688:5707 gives 0.9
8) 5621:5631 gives 1.6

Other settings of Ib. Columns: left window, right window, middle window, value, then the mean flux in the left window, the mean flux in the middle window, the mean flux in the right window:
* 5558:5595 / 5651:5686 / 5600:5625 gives 0.10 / 14.4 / 13.2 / 14.5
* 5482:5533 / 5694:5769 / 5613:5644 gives 0.14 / 13.1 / 13.2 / 16.7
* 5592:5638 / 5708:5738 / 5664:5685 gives 0.06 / 13.2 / 14.2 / 16.5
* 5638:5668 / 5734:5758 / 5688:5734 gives 0.01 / 14.1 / 16.2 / 17.7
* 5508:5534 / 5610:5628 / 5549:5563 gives -0.04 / 12.6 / 13.4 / 13.4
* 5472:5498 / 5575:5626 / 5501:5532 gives 0.11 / 14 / 12.6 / 13.7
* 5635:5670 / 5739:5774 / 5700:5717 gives -0.06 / 14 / 16.6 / 17.1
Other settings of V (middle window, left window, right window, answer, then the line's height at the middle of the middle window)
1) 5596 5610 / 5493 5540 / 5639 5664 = 0.91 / 13.6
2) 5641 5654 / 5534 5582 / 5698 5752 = 1.13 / 15.2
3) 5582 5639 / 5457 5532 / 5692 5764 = 5.48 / 14.9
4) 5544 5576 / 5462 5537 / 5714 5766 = 1.05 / 14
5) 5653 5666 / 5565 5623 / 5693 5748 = 0.43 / 15.2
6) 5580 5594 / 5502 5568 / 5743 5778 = -0.90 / 13.8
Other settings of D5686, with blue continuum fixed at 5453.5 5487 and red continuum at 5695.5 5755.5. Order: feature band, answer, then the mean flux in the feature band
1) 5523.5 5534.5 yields 0.10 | 12.6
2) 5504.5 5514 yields 0.11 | 12.2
